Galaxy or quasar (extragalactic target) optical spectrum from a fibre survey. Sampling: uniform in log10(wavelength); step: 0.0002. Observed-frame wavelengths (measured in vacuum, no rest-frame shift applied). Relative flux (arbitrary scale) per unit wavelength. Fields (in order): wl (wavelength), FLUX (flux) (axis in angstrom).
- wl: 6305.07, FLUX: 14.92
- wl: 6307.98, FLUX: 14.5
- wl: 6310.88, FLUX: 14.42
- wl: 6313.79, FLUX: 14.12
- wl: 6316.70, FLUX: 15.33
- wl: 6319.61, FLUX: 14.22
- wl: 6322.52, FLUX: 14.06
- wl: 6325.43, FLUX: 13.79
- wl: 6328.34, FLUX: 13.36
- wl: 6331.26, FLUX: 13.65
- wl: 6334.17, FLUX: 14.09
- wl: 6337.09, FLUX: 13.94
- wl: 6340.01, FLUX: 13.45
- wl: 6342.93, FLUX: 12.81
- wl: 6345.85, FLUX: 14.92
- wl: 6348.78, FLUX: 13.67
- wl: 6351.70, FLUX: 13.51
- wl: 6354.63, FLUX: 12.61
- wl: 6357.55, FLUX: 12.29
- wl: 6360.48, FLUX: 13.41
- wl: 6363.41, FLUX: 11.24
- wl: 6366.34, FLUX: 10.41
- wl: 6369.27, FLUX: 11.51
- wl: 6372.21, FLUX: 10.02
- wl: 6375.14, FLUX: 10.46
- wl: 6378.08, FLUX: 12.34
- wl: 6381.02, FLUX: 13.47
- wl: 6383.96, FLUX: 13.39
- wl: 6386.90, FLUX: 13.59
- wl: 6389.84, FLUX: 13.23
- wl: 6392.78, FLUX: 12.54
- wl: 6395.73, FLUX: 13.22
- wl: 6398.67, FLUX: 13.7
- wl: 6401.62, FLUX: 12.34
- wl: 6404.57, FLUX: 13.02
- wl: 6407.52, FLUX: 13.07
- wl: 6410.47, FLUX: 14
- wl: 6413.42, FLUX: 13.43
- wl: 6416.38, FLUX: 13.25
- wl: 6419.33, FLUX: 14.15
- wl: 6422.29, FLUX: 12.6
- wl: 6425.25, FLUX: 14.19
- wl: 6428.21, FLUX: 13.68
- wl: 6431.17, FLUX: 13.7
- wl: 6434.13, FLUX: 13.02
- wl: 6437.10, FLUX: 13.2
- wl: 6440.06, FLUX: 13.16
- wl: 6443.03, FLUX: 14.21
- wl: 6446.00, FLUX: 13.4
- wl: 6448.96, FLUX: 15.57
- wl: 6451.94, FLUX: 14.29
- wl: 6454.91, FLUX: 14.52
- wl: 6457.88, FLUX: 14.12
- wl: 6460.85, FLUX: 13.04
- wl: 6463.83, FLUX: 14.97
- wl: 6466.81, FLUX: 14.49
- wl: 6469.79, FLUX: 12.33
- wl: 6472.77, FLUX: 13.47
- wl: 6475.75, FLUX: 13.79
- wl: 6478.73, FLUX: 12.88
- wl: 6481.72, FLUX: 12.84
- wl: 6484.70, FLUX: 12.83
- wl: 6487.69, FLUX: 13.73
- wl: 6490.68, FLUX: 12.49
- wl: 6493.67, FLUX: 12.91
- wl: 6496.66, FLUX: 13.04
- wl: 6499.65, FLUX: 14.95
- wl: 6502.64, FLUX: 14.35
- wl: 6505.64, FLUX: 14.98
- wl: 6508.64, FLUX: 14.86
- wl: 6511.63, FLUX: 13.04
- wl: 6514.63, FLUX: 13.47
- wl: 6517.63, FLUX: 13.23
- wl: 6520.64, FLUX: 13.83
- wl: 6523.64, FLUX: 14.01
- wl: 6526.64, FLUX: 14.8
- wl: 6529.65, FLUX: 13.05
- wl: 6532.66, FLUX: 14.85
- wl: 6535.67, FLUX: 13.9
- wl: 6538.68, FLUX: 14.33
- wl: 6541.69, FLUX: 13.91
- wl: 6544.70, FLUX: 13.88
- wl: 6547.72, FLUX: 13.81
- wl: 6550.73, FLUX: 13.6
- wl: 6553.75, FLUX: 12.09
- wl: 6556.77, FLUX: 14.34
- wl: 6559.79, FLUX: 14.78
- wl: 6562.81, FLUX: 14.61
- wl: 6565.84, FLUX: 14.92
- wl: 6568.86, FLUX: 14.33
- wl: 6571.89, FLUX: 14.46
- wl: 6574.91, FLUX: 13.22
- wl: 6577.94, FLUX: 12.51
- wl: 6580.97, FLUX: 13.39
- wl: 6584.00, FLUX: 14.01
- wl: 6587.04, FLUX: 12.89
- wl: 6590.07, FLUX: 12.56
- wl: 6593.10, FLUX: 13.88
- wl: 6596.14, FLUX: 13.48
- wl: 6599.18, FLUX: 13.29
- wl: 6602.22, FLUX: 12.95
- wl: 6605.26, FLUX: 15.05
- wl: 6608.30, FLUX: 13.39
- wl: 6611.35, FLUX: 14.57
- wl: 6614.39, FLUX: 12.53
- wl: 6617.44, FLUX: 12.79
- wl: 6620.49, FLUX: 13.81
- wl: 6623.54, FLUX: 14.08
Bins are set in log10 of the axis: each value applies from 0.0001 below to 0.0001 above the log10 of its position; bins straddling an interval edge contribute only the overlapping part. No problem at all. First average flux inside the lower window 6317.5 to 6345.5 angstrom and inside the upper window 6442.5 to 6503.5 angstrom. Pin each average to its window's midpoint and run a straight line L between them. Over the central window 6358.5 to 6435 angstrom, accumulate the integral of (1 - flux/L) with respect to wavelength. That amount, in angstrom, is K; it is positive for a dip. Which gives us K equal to 5.3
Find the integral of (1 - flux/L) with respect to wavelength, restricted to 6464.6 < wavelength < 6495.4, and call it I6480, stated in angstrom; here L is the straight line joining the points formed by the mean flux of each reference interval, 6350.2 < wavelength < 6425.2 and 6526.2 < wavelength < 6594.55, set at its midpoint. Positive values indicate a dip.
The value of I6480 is 0.2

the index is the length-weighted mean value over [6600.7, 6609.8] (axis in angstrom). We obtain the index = 13.8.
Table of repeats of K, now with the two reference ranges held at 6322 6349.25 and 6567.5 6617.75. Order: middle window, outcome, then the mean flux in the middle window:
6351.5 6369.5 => 2.2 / 12.1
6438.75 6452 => -0.5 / 14.1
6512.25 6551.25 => -0.9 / 13.9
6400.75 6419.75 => 0.5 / 13.3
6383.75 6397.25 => 0.5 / 13.2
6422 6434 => 0.1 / 13.6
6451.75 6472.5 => -0.4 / 13.9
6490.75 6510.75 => -0.6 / 14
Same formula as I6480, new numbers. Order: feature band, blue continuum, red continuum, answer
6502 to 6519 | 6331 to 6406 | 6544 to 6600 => -0.7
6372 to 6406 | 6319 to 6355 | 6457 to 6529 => 2.5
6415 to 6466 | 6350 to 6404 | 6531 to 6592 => -3.7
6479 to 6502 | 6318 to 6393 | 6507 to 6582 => 0.6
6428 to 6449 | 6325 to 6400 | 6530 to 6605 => -0.7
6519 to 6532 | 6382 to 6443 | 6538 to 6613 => -0.3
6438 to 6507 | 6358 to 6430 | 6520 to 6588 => -2.2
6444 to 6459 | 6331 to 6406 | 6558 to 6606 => -1.4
